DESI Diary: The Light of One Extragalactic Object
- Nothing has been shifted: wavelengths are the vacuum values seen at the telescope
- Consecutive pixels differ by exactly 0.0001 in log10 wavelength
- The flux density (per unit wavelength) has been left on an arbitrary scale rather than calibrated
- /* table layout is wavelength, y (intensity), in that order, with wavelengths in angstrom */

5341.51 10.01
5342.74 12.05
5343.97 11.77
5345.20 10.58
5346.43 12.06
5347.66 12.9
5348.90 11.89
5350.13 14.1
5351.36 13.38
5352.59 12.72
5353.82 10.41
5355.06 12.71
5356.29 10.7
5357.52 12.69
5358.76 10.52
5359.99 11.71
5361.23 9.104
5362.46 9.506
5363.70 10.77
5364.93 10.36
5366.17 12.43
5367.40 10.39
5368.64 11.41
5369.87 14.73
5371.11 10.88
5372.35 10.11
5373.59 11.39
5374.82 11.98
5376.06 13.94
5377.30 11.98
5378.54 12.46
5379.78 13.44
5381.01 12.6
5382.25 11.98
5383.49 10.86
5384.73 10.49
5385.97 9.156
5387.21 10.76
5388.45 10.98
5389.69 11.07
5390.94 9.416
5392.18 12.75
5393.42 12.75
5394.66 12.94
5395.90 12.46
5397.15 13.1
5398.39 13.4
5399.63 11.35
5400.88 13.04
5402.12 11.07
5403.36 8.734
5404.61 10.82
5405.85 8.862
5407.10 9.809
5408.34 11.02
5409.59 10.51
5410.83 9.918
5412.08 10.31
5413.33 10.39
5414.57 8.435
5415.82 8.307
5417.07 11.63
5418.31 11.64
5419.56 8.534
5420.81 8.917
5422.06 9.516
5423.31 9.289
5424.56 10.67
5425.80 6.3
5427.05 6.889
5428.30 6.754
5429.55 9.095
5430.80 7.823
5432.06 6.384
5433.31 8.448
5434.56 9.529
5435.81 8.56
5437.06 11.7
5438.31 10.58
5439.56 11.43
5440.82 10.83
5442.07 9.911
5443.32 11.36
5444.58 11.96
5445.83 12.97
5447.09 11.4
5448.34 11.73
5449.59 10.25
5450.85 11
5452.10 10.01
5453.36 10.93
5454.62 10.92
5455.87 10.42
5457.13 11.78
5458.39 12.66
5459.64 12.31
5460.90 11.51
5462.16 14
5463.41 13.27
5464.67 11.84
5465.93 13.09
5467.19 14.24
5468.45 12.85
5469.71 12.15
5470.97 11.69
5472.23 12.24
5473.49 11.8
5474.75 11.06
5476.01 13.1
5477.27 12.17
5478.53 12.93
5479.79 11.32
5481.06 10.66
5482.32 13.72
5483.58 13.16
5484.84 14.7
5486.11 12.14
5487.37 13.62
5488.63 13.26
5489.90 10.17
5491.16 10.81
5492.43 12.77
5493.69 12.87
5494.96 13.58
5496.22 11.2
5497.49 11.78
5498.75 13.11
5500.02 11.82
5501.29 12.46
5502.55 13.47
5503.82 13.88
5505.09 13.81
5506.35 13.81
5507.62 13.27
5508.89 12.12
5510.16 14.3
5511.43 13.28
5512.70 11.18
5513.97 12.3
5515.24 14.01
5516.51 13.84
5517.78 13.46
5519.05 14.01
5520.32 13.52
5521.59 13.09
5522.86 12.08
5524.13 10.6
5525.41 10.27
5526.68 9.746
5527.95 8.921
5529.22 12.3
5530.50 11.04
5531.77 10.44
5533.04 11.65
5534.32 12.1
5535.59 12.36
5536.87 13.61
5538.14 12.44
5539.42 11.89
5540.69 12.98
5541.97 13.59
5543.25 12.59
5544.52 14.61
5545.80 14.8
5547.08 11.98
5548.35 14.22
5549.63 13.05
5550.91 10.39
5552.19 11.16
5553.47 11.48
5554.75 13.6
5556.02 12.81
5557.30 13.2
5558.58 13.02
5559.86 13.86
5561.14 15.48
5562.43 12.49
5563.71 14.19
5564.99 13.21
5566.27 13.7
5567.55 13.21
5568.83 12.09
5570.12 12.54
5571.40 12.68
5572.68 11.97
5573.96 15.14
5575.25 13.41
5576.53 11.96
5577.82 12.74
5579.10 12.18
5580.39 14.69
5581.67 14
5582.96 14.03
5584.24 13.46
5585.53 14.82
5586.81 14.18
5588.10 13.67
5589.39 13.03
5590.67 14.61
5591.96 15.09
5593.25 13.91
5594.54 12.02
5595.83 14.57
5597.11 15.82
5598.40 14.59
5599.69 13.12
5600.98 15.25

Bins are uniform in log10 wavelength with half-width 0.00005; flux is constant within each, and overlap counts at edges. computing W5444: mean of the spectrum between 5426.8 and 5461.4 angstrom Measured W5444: 10.4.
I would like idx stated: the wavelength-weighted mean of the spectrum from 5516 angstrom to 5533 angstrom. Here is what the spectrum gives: 11.8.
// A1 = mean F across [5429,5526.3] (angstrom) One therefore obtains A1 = 12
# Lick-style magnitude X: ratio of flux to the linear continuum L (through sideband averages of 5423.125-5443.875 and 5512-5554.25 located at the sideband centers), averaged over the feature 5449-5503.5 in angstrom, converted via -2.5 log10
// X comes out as -0.17 mag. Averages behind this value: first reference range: 9.14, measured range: 12.2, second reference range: 12.3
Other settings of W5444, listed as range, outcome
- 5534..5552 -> 12.9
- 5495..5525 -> 12.9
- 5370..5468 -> 10.9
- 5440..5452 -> 11.2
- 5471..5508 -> 12.6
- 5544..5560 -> 12.9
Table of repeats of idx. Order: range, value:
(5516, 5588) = 12.8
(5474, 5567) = 12.6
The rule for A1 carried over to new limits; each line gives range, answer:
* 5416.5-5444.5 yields 9.4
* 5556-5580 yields 13.2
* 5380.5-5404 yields 11.5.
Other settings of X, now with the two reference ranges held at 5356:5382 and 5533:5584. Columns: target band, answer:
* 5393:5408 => 0.03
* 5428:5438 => 0.36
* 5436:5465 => 0.07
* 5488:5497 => 0.04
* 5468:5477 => 0.02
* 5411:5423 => 0.22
